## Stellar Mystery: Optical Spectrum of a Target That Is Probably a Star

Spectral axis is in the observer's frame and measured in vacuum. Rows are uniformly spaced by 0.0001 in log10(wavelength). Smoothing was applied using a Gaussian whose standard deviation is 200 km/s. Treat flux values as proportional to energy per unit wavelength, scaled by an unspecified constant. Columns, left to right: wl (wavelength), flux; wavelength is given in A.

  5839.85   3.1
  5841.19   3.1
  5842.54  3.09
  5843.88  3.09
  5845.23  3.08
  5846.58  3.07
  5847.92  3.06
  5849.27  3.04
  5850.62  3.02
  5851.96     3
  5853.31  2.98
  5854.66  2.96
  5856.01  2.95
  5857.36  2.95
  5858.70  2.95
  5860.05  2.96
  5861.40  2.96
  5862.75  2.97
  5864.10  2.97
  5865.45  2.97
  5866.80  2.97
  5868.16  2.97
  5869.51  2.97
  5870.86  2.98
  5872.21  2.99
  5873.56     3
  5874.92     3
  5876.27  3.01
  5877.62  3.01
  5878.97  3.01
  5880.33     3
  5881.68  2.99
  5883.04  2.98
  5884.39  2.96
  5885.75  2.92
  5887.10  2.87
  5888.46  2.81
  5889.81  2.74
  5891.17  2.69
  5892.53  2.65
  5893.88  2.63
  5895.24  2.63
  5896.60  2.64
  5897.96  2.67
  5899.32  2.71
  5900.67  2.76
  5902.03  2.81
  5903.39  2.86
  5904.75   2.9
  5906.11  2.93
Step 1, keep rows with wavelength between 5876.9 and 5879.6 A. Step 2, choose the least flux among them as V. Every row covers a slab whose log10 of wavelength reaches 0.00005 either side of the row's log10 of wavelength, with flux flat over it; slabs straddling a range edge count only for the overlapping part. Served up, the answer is 3.01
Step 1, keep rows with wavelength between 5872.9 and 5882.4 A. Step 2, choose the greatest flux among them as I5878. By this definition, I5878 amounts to 3.01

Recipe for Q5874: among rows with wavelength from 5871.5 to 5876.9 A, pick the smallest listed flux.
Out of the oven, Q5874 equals 2.99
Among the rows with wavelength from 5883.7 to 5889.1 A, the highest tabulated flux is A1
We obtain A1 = 2.96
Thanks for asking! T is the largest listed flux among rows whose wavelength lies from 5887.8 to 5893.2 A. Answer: 2.81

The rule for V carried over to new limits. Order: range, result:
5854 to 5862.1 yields 2.95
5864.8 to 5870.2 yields 2.97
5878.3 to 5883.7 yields 2.98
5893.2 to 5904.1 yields 2.63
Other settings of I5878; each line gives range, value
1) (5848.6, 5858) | 3.04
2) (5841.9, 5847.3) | 3.09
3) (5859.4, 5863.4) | 2.97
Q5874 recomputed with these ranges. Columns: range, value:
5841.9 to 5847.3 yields 3.07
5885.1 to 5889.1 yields 2.81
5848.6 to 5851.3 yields 3.02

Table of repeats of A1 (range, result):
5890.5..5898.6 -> 2.69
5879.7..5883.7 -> 3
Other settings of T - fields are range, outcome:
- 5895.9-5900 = 2.71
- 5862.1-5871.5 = 2.98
